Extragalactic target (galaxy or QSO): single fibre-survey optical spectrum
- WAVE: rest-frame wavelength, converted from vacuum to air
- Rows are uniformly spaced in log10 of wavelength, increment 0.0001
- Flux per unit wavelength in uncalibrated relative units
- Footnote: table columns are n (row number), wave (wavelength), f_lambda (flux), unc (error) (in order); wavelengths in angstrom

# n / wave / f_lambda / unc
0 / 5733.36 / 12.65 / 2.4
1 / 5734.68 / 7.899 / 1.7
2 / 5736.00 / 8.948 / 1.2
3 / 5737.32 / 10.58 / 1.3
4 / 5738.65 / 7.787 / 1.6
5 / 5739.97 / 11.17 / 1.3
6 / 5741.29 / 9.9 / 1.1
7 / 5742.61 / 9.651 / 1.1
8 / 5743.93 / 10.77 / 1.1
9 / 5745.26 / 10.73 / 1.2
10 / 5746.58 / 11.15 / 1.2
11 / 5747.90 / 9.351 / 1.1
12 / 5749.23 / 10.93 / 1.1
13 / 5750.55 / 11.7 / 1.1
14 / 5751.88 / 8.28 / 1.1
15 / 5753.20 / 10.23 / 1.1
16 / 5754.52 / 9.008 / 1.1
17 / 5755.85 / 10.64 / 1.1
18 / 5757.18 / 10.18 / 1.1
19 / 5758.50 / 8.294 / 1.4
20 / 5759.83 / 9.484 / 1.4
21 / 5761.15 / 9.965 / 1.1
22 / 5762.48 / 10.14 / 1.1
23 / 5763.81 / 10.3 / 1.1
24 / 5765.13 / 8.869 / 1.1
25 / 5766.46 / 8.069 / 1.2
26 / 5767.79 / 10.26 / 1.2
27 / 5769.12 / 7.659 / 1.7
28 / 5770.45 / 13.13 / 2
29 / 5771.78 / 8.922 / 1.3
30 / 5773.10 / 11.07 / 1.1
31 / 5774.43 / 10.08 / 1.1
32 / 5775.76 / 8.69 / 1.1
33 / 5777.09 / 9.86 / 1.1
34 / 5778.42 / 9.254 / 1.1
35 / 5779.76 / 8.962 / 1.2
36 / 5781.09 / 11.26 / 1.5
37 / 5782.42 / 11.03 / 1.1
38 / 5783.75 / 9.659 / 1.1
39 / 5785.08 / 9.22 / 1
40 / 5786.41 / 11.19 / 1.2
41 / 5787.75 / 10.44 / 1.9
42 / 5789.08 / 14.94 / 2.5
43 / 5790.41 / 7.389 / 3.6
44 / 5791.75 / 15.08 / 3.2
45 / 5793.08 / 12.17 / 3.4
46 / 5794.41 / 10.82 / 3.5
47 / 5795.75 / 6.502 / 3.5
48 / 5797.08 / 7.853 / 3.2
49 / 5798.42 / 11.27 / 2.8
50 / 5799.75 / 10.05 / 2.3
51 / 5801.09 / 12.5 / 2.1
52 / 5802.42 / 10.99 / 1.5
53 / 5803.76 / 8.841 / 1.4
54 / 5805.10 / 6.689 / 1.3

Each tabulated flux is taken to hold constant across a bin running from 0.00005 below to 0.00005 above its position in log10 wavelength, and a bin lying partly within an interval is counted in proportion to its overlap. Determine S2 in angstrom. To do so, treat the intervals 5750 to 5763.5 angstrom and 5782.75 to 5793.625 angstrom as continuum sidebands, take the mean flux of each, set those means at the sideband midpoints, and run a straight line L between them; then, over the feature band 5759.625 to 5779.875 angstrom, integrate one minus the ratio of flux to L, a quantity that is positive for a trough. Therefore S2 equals 1.3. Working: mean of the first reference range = 9.79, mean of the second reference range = 11.2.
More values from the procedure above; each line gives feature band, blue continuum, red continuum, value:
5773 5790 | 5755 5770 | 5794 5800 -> -1.9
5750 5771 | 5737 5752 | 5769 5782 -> 0.8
